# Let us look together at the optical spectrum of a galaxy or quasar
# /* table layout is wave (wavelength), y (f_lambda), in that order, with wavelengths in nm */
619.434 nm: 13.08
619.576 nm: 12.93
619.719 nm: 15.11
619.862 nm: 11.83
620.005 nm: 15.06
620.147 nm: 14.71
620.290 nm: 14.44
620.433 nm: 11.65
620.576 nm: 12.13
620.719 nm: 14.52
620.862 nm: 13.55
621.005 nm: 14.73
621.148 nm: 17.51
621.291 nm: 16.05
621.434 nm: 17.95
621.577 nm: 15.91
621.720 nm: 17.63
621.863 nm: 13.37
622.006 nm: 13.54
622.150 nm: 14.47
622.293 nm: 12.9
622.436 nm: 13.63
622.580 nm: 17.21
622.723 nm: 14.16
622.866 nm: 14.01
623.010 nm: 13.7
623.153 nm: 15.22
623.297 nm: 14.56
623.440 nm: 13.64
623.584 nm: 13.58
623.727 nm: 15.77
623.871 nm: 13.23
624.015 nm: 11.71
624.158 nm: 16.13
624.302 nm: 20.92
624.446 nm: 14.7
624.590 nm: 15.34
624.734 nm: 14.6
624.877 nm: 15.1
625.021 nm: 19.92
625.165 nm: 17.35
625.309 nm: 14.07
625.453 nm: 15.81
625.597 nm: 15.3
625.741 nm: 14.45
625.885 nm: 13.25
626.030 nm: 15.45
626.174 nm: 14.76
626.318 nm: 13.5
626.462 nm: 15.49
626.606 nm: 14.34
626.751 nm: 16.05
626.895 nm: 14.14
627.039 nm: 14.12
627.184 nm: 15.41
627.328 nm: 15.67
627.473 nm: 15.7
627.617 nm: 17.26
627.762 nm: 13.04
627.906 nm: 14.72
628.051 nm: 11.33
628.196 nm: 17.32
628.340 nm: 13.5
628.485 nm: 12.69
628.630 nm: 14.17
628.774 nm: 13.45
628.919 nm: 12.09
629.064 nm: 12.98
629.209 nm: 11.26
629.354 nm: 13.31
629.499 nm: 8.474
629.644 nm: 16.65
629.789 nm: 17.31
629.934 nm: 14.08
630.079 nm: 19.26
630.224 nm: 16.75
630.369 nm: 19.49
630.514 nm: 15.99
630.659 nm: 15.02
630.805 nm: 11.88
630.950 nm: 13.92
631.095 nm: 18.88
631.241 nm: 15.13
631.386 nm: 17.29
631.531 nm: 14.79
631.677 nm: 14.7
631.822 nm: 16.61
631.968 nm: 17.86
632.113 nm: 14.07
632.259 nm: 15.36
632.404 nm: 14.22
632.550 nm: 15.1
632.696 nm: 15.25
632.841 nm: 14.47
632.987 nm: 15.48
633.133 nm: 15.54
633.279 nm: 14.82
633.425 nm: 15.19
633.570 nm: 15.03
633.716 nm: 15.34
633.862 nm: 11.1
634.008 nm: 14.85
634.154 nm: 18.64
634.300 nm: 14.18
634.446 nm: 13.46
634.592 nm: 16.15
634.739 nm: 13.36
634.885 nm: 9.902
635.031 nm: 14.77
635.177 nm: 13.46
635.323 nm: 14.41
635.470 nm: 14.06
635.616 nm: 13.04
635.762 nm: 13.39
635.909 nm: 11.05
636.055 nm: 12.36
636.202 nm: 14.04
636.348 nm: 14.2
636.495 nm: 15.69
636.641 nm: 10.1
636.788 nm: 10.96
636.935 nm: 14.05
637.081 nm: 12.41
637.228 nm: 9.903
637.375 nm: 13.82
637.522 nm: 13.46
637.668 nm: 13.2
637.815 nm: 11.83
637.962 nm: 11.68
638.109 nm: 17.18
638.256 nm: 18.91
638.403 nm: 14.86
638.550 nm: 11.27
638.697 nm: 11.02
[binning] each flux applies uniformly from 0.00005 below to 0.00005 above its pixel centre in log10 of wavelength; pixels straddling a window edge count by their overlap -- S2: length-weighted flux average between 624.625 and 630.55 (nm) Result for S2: 14.9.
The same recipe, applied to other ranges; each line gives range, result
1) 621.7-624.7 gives 14.7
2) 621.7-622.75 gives 14.5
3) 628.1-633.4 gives 15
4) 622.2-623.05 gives 14.3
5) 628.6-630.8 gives 14.6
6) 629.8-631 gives 15.9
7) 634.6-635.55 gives 13.5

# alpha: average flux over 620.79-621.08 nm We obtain 14.2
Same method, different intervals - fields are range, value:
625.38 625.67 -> 15.6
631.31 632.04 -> 16.2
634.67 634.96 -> 11.6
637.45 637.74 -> 13.4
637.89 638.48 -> 15.6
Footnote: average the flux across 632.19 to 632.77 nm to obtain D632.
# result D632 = 15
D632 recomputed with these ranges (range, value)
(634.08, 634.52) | 15.4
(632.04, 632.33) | 14.7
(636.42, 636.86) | 12.3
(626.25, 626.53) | 14.5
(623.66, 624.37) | 15.5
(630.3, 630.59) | 17.7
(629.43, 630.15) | 15.2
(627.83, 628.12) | 13.1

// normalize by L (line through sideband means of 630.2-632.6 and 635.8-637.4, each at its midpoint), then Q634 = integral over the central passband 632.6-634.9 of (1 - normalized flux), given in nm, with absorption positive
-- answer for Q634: -0.06 nm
